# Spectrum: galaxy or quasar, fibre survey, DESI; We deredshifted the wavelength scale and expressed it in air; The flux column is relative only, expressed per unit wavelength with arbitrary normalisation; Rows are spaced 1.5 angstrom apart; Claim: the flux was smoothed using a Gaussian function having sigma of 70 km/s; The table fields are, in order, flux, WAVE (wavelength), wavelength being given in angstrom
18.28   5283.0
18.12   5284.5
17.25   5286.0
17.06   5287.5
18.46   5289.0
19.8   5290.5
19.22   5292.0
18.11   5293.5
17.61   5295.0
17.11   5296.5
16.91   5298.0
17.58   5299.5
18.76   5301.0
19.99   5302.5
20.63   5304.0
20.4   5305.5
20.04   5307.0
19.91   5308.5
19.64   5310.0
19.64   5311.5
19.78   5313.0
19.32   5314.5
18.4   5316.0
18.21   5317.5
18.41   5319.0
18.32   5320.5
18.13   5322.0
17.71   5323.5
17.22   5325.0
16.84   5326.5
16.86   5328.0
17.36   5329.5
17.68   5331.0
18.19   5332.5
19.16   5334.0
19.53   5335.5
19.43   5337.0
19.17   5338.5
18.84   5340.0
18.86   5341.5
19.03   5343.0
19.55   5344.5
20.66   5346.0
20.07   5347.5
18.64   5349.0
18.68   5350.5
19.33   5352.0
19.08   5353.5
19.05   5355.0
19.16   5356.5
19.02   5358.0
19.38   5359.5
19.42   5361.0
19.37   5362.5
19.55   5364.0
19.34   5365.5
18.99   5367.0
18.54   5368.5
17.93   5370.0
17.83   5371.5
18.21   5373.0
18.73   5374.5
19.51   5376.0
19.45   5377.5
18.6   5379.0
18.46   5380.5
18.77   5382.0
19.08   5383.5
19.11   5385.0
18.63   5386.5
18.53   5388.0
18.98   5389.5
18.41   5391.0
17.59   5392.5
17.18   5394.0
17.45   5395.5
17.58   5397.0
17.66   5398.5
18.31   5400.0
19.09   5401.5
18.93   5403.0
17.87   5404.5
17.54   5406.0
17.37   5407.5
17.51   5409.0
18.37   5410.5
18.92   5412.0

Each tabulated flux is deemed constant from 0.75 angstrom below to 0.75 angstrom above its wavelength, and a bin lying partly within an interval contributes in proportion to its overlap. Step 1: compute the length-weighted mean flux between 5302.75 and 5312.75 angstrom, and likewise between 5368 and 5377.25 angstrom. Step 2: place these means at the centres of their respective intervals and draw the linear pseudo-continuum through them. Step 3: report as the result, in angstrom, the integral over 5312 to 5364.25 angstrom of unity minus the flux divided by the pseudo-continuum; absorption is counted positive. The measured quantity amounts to 1.4 angstrom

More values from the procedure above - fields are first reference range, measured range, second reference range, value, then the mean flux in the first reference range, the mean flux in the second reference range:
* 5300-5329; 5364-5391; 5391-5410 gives -0.94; 18.8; 17.9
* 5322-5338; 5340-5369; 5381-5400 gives -1.81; 18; 18.3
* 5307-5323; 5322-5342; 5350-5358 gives 0.87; 19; 19.1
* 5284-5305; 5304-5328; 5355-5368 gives -0.20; 18.4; 19.3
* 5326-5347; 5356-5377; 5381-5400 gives -0.55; 18.7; 18.3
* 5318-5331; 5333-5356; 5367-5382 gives -1.58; 17.6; 18.6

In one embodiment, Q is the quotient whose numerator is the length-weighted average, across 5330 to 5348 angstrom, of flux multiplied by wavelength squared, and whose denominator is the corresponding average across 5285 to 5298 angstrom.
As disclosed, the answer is 1.1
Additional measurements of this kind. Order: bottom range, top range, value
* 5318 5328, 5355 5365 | 1.10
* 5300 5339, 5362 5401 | 1.01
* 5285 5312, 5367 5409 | 1.01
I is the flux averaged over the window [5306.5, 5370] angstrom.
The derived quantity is 18.9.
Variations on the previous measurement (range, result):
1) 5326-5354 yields 18.8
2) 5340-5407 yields 18.7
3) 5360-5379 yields 18.9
